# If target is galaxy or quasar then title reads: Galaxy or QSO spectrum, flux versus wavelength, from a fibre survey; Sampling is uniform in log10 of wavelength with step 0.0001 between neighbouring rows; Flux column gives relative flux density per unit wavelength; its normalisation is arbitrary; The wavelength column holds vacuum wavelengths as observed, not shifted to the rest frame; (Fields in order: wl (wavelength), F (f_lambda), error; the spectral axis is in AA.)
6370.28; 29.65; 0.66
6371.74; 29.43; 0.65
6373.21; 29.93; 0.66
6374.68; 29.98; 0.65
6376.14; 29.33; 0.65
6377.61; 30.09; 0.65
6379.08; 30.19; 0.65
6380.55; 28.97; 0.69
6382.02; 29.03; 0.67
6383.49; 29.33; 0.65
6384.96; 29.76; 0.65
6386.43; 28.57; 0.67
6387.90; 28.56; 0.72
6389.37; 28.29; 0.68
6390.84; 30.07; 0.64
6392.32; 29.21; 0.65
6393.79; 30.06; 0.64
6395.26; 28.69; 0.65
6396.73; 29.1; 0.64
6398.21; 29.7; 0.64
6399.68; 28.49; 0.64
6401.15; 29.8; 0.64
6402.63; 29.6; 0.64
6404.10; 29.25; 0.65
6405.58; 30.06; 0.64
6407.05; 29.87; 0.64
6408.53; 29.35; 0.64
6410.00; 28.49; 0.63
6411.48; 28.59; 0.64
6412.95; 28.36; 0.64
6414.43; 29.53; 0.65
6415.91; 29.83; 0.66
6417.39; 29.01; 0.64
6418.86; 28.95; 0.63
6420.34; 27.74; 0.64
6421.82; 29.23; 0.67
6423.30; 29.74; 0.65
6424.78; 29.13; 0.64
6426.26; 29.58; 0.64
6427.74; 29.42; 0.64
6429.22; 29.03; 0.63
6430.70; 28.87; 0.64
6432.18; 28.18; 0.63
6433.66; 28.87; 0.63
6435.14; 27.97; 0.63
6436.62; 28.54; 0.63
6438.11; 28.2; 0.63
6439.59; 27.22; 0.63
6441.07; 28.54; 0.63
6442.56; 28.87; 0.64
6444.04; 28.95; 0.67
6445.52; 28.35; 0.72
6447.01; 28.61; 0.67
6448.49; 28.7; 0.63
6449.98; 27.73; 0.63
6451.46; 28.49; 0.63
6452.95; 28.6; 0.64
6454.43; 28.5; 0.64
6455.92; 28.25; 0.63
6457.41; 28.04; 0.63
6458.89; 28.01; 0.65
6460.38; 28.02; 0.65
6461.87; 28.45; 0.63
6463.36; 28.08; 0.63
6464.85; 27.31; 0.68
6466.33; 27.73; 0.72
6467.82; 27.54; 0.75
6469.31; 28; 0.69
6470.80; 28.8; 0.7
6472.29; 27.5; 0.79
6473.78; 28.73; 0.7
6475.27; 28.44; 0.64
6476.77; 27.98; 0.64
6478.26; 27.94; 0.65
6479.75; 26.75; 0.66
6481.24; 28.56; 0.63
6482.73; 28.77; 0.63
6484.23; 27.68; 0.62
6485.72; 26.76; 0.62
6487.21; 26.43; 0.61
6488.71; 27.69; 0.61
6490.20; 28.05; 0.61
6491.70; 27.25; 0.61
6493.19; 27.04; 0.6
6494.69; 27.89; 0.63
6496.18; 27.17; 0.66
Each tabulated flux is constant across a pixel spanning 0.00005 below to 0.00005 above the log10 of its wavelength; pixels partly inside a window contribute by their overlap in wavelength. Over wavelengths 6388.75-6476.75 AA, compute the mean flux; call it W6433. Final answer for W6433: 28.7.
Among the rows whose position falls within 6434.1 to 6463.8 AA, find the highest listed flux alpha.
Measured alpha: 28.95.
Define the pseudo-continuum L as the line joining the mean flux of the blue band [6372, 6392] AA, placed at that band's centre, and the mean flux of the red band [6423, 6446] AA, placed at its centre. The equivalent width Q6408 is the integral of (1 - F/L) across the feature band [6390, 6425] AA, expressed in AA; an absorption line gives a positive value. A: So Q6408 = -0.2 AA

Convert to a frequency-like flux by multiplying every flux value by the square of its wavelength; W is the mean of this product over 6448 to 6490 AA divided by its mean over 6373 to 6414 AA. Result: 0.98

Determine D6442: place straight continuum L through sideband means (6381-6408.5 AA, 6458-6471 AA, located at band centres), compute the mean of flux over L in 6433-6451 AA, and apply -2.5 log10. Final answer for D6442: 0.00 mag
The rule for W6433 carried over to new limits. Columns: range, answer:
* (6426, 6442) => 28.6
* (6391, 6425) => 29.2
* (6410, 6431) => 29.1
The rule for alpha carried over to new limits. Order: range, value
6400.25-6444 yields 30.06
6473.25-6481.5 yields 28.73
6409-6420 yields 29.83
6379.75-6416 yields 30.07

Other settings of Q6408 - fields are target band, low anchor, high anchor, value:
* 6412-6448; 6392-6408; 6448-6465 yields 0.00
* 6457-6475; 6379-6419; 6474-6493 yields -0.01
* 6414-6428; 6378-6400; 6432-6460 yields -0.23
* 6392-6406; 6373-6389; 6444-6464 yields -0.12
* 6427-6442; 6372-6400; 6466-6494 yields 0.02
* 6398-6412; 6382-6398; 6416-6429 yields -0.08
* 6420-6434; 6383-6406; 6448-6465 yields -0.15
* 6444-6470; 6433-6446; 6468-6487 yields 0.01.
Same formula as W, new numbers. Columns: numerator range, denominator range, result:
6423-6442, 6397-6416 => 0.99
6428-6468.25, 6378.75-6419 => 0.98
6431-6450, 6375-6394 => 0.99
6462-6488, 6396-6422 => 0.97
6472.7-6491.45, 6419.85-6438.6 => 0.98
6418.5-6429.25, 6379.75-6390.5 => 1.02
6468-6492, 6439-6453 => 0.99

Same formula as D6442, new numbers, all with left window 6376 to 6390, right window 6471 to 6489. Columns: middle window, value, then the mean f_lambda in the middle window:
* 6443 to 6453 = -0.01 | 28.5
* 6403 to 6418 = -0.02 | 29.2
